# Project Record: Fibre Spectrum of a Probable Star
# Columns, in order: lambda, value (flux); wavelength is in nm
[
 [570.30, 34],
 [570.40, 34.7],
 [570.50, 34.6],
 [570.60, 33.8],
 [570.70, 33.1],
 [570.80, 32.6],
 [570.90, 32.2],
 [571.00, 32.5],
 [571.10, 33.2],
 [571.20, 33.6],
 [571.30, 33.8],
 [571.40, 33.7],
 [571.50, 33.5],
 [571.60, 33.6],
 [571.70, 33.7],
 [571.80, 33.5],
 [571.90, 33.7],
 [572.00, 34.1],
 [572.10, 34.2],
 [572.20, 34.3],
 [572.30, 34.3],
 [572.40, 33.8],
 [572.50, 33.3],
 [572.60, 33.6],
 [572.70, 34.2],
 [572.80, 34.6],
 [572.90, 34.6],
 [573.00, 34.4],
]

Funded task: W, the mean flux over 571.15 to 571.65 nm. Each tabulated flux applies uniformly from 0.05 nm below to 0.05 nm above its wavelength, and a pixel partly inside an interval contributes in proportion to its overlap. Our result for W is 33.6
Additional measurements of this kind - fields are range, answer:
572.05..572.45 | 34.1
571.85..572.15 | 34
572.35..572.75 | 33.7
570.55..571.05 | 32.8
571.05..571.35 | 33.5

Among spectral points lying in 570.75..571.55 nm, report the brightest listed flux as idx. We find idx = 33.8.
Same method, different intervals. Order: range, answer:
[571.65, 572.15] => 34.2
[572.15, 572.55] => 34.3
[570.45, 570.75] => 34.6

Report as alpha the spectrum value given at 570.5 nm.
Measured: 34.6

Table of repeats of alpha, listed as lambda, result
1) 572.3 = 34.3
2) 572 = 34.1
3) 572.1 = 34.2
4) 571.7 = 33.7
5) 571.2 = 33.6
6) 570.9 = 32.2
